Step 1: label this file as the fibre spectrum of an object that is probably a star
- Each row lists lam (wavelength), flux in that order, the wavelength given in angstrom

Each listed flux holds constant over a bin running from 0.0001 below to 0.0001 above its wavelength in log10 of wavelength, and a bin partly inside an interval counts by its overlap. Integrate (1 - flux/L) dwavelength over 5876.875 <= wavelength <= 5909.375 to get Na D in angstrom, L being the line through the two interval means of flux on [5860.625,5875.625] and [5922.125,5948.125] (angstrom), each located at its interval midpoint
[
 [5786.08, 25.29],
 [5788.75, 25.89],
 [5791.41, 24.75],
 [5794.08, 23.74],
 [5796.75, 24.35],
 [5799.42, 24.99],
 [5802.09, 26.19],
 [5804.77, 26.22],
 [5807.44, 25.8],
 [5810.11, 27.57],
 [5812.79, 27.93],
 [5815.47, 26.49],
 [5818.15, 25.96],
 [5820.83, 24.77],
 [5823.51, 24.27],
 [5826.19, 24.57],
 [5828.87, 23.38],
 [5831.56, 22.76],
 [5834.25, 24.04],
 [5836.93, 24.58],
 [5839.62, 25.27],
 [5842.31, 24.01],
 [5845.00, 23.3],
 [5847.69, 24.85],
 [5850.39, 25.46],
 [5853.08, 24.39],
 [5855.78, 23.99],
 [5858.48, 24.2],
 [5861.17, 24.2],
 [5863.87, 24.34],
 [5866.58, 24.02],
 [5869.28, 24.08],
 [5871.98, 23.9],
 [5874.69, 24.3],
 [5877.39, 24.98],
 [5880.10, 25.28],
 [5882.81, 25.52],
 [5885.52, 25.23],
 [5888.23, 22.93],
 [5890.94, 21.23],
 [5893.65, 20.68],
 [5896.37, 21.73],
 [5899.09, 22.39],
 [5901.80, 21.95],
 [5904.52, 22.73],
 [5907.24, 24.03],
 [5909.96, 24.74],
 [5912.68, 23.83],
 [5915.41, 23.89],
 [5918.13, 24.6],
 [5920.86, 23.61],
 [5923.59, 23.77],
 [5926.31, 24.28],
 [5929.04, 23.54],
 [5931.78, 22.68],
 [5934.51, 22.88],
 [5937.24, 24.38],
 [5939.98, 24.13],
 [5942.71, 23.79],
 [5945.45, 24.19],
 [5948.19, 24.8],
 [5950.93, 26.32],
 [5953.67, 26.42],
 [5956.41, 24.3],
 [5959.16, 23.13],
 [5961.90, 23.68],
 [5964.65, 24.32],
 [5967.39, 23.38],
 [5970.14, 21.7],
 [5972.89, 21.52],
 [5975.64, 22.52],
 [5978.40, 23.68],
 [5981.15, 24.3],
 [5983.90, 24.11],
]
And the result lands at 1.06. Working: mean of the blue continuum 24.1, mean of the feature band 23.2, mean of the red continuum 23.8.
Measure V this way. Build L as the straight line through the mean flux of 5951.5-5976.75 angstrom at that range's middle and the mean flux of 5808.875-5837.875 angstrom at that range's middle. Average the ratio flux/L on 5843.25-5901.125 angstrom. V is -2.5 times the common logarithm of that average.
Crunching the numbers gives 0.03 mag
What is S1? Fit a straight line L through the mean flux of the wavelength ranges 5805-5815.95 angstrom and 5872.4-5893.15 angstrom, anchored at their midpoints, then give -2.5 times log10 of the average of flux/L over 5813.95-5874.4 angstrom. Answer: 0.05 mag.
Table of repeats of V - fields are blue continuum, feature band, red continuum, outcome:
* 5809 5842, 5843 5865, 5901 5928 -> 0.01 mag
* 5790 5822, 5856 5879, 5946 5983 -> 0.03 mag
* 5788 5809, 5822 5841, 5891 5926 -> 0.02 mag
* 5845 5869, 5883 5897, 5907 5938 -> 0.07 mag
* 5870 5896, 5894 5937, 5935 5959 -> 0.04 mag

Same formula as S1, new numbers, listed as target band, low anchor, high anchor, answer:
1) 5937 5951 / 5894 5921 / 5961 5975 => -0.07 mag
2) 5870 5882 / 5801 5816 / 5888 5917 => -0.03 mag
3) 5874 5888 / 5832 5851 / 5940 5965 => -0.02 mag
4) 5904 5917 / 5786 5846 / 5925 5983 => 0.01 mag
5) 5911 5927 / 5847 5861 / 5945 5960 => 0.04 mag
